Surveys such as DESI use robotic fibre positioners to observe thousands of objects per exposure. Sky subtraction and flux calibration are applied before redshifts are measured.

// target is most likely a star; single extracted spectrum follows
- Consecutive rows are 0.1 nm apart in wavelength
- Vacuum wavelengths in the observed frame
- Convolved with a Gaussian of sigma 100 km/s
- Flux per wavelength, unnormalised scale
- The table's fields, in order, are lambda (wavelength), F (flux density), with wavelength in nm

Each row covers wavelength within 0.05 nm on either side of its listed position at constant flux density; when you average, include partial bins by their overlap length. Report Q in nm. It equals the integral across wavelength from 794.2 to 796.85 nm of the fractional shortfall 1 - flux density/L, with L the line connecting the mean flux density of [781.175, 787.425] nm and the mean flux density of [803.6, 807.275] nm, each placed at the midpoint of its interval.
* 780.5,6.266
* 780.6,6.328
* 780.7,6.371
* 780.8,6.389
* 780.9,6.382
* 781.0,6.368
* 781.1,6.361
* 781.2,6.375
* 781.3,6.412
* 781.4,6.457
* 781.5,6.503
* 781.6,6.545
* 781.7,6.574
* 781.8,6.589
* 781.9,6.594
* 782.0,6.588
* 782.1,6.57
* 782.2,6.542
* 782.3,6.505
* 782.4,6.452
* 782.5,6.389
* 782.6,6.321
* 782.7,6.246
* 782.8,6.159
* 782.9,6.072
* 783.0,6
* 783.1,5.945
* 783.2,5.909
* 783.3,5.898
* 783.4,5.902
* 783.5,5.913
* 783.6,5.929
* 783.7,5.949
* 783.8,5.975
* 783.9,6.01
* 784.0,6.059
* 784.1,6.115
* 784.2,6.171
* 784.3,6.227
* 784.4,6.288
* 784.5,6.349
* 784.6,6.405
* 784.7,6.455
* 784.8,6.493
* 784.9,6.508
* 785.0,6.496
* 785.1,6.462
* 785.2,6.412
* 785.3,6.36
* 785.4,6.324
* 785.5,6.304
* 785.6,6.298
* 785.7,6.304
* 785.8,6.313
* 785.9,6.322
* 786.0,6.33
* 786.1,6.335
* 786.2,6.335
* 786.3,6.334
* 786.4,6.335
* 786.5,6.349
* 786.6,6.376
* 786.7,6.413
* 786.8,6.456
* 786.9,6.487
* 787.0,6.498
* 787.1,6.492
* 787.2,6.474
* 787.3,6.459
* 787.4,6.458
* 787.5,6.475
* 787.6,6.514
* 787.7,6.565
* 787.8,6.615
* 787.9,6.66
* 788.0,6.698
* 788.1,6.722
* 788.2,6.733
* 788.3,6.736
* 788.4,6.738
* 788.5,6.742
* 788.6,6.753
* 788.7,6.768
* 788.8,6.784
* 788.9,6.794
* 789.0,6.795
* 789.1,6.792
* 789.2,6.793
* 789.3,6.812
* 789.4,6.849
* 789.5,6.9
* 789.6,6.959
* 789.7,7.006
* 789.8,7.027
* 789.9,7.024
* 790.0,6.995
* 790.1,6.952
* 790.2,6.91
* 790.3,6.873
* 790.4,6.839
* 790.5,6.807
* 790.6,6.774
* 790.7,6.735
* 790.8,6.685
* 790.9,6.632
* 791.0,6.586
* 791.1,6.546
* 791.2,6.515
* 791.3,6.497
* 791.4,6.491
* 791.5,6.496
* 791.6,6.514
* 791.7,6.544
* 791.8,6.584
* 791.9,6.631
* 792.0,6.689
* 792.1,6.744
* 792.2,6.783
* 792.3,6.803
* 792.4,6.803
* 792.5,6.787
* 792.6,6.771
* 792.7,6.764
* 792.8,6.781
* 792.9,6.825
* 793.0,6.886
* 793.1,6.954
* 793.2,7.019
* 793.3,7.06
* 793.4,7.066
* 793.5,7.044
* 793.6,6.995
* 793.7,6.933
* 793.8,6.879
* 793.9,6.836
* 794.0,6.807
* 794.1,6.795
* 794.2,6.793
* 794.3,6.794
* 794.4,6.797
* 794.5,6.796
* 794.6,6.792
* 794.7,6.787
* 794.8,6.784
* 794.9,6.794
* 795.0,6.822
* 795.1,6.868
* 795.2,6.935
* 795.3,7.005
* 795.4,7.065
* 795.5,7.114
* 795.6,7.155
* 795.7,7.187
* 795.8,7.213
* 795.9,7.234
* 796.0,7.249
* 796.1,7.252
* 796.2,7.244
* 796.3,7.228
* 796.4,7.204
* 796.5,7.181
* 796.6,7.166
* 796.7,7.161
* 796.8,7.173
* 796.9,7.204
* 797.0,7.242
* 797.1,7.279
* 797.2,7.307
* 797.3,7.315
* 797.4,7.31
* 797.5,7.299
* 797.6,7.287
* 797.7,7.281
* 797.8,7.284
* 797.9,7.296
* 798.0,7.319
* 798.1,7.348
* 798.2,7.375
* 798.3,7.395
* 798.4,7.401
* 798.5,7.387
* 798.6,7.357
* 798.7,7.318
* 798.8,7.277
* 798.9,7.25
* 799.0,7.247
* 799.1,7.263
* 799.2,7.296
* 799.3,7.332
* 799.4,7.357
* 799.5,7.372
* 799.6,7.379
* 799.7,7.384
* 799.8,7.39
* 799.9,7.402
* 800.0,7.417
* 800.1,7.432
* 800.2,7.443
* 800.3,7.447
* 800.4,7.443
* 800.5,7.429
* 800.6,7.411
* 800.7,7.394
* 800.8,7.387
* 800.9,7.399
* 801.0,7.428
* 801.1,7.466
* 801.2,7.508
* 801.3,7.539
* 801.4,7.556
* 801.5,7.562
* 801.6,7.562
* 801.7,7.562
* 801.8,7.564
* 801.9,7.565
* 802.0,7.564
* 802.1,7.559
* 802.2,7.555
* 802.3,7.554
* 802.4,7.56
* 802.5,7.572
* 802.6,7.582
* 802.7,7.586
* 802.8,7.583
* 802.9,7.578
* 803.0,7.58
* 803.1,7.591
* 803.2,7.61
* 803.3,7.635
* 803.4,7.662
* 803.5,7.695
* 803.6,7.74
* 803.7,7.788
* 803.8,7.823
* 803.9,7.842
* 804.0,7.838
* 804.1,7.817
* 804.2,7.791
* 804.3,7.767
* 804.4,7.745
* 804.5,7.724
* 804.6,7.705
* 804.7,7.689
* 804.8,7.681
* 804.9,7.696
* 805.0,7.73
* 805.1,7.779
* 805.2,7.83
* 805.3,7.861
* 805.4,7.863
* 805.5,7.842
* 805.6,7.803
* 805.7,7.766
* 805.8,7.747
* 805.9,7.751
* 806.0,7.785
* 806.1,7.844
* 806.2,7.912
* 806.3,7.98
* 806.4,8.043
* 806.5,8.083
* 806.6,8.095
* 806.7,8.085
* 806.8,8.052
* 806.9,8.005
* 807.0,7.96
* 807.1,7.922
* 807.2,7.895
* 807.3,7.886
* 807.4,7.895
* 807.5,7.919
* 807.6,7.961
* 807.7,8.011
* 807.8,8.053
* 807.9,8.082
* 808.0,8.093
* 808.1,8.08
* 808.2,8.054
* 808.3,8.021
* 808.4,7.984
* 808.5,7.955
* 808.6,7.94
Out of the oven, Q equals 0.04 nm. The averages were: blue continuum 6.32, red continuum 7.85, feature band 7.03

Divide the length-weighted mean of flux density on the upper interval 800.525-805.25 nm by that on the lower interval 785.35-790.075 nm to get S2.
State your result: 1.2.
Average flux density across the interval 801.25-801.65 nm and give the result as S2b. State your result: 7.55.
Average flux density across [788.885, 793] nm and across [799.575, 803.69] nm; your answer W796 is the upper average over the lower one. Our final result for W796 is 1.1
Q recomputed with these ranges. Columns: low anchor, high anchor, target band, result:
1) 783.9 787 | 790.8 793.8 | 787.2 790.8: -0.12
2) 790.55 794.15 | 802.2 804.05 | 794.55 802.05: -0.04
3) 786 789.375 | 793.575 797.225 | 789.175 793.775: 0.00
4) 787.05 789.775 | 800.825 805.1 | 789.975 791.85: 0.05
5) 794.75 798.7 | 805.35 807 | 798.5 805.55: 0.04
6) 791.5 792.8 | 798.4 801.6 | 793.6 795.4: 0.02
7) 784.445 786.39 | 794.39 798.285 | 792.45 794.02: 0.01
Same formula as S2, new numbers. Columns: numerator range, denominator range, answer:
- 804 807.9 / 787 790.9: 1.17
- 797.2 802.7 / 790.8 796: 1.09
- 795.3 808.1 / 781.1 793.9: 1.15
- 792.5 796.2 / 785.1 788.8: 1.07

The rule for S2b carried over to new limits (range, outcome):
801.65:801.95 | 7.56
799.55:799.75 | 7.38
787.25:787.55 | 6.46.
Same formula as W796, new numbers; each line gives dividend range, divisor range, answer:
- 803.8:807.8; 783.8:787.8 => 1.24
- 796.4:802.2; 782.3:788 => 1.17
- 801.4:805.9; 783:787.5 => 1.22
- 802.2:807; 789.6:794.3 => 1.14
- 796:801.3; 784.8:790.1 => 1.11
